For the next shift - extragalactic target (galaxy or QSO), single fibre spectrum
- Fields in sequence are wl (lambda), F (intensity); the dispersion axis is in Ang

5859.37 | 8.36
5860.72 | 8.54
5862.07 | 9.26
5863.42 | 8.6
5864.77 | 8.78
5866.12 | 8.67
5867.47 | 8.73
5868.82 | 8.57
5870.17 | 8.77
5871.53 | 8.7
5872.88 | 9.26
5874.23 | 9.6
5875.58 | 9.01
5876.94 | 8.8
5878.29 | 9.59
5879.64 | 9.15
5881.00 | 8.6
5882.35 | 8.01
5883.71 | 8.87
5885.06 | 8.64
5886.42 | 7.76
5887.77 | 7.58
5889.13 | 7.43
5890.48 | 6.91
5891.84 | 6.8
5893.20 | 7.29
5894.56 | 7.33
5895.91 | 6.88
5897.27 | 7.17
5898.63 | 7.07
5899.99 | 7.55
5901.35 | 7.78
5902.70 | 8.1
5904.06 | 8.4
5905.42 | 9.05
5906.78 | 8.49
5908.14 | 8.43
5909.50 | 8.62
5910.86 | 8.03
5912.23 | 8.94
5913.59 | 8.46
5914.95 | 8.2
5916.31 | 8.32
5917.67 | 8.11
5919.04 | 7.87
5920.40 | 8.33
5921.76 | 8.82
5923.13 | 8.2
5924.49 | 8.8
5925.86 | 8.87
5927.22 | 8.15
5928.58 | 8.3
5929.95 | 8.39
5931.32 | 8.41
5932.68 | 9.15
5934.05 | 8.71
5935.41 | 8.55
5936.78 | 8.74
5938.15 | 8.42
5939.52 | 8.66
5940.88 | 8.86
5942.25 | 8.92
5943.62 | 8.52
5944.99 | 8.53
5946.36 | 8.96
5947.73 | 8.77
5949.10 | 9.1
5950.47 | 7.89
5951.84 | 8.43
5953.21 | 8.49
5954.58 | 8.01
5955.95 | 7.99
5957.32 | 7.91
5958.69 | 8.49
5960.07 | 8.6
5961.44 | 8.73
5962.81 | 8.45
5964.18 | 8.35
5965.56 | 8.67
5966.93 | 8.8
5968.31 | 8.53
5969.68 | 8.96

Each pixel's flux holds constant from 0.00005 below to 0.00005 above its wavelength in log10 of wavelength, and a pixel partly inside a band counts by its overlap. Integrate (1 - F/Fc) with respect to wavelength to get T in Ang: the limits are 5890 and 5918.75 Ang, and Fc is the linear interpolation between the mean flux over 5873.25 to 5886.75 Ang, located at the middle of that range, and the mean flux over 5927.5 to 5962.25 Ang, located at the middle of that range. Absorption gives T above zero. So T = 2.7 Ang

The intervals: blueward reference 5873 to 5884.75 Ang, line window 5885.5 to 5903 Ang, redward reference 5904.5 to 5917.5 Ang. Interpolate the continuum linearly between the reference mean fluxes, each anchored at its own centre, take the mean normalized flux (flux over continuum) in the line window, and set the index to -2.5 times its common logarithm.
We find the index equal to 0.186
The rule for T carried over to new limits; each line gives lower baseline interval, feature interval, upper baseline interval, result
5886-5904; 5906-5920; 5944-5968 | -1.16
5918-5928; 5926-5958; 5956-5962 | -0.47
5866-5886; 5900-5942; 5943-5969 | 0.89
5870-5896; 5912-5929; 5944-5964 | -0.07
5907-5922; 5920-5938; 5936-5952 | -0.13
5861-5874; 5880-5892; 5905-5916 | 1.06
